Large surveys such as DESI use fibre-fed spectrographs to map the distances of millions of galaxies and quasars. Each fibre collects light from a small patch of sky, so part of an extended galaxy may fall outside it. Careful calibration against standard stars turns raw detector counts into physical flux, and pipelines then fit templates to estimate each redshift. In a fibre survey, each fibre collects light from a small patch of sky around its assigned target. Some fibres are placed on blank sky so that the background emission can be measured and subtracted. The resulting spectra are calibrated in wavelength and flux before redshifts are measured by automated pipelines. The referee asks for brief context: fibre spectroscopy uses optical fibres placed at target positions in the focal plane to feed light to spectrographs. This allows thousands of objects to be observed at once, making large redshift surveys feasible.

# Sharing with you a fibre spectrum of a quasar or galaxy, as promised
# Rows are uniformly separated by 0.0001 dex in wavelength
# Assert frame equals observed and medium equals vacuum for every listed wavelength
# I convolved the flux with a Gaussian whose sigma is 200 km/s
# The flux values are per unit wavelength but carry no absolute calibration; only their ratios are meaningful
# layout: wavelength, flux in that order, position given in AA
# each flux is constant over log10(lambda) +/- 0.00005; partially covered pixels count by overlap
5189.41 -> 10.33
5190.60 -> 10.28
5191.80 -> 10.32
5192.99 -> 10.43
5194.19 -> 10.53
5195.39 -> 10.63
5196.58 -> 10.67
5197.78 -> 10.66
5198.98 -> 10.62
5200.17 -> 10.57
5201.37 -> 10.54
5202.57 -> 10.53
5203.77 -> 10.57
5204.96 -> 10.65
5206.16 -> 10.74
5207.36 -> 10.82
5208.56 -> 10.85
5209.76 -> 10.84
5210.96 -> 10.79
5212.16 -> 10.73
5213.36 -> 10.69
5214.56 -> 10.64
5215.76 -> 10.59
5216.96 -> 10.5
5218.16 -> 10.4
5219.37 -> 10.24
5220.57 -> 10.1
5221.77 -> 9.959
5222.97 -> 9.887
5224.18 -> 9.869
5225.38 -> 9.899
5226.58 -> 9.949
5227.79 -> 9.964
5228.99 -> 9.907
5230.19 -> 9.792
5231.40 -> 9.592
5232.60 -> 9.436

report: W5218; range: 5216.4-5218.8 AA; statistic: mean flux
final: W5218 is 10.4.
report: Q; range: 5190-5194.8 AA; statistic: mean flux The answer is 10.4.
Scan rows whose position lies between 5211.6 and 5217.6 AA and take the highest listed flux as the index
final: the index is 10.73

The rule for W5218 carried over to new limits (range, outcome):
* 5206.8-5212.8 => 10.8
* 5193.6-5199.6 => 10.6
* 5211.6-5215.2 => 10.7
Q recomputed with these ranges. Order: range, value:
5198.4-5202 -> 10.6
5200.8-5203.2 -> 10.5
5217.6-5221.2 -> 10.2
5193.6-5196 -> 10.6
